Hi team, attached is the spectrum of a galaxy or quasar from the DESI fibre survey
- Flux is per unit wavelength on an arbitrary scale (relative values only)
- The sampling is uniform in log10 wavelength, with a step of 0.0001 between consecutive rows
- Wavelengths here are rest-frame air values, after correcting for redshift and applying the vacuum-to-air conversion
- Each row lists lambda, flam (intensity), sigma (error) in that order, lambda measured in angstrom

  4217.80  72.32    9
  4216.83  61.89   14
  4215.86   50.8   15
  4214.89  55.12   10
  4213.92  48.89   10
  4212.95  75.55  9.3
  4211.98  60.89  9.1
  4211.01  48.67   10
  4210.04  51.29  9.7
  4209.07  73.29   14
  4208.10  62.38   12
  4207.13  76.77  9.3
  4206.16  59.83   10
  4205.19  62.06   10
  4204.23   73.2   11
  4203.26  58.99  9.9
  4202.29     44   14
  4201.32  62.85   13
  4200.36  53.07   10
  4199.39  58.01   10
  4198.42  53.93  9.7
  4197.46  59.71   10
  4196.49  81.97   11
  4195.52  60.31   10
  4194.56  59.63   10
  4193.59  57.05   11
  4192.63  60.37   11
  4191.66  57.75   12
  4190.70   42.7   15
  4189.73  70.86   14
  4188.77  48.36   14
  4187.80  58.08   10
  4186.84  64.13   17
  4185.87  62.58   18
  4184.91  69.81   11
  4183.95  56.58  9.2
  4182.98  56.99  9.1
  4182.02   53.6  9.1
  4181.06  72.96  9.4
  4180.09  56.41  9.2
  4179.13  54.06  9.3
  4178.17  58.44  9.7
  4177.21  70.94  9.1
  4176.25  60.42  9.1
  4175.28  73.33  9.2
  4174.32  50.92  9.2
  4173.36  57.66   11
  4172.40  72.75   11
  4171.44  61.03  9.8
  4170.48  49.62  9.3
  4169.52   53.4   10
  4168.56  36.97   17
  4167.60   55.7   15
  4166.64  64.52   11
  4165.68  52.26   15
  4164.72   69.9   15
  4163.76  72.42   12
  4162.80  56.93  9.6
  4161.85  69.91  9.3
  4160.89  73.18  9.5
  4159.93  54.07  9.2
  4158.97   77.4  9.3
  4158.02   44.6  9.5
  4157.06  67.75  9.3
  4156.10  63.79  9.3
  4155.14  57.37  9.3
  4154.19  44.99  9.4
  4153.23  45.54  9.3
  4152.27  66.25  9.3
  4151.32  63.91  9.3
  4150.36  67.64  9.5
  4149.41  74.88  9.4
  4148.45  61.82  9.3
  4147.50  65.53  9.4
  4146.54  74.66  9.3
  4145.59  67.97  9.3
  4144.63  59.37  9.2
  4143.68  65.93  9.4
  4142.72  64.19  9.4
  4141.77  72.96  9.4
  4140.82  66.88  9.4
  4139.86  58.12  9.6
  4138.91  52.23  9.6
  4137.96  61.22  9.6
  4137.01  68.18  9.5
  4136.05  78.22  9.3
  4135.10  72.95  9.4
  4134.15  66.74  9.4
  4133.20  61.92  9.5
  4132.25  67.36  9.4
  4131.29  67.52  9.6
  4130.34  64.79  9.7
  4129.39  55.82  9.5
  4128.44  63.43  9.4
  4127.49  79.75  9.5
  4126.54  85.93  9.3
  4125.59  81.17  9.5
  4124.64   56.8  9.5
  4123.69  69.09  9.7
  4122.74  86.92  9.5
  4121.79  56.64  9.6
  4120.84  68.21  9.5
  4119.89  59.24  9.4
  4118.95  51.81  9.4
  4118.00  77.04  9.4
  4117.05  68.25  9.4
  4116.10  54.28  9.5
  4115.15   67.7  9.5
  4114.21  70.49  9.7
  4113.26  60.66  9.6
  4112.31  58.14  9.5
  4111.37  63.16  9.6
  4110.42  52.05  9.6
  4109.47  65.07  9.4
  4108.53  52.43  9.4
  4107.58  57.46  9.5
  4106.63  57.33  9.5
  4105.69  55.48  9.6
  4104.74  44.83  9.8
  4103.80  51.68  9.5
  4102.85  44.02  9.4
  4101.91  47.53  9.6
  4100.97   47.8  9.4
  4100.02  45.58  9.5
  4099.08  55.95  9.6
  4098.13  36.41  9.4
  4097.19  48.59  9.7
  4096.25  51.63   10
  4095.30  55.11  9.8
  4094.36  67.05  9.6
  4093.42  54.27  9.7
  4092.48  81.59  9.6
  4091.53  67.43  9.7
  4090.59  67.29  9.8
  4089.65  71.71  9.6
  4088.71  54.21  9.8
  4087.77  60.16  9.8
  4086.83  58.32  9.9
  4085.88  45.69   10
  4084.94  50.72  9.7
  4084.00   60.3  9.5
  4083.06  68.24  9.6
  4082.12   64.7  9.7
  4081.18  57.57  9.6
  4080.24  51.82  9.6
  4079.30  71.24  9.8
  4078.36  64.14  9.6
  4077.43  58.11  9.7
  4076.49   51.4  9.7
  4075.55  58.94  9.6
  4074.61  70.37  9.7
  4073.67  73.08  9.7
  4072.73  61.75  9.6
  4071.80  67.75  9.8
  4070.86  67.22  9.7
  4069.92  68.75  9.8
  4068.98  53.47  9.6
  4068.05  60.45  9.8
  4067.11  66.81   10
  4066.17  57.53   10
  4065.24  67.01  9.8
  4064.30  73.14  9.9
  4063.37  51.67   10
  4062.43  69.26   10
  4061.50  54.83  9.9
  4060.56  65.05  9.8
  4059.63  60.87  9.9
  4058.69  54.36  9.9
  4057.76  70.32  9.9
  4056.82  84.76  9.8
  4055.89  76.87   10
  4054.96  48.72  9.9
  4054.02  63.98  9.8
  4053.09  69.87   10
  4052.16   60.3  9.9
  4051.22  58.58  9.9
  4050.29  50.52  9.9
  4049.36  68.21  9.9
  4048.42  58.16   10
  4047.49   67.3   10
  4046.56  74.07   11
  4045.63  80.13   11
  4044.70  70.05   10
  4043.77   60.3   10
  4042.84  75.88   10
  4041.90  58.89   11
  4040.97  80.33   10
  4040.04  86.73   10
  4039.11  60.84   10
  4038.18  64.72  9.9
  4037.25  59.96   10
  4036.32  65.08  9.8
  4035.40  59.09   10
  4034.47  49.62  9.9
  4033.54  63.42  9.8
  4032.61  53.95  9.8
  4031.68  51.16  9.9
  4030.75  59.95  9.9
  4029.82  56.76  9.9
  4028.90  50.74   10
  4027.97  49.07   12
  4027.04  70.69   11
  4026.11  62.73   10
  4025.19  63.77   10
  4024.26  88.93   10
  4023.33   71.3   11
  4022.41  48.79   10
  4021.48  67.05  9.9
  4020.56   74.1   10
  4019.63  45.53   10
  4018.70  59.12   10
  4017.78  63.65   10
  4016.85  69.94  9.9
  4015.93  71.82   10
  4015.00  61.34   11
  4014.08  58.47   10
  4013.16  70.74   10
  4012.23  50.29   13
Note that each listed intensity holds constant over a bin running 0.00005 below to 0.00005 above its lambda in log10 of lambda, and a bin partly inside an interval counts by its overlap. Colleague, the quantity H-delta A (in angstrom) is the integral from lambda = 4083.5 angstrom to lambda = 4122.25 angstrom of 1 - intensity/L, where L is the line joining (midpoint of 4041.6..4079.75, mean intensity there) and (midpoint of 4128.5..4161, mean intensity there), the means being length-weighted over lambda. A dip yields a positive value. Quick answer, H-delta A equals 3.9 angstrom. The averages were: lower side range 64.5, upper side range 63.9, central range 57.7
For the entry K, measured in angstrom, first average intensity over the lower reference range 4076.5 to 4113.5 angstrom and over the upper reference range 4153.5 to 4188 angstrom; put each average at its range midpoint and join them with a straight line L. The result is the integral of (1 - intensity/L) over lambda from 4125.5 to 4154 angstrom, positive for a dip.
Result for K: -3.6 angstrom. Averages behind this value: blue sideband 57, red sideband 60.4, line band 66.3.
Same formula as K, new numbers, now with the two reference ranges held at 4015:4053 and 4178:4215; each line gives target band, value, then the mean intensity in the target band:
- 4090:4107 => 2.1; 54.5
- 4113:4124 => -0.7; 65.9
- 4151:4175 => 0.6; 59.4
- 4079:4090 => 0.6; 59.2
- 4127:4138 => -1.1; 67.6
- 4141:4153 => -1.1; 66.7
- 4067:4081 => 0.0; 62.8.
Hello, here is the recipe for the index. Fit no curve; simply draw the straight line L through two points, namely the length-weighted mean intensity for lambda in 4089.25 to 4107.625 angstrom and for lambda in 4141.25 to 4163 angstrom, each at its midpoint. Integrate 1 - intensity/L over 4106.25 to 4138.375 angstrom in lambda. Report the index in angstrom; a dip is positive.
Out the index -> -3.5 angstrom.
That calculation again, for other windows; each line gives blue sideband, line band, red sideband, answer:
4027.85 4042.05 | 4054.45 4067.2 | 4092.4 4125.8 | -0.9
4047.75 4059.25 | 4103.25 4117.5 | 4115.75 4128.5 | 2.0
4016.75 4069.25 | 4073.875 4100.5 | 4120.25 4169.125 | 2.1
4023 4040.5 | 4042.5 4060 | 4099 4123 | -1.3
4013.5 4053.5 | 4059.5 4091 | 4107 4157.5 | 1.1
